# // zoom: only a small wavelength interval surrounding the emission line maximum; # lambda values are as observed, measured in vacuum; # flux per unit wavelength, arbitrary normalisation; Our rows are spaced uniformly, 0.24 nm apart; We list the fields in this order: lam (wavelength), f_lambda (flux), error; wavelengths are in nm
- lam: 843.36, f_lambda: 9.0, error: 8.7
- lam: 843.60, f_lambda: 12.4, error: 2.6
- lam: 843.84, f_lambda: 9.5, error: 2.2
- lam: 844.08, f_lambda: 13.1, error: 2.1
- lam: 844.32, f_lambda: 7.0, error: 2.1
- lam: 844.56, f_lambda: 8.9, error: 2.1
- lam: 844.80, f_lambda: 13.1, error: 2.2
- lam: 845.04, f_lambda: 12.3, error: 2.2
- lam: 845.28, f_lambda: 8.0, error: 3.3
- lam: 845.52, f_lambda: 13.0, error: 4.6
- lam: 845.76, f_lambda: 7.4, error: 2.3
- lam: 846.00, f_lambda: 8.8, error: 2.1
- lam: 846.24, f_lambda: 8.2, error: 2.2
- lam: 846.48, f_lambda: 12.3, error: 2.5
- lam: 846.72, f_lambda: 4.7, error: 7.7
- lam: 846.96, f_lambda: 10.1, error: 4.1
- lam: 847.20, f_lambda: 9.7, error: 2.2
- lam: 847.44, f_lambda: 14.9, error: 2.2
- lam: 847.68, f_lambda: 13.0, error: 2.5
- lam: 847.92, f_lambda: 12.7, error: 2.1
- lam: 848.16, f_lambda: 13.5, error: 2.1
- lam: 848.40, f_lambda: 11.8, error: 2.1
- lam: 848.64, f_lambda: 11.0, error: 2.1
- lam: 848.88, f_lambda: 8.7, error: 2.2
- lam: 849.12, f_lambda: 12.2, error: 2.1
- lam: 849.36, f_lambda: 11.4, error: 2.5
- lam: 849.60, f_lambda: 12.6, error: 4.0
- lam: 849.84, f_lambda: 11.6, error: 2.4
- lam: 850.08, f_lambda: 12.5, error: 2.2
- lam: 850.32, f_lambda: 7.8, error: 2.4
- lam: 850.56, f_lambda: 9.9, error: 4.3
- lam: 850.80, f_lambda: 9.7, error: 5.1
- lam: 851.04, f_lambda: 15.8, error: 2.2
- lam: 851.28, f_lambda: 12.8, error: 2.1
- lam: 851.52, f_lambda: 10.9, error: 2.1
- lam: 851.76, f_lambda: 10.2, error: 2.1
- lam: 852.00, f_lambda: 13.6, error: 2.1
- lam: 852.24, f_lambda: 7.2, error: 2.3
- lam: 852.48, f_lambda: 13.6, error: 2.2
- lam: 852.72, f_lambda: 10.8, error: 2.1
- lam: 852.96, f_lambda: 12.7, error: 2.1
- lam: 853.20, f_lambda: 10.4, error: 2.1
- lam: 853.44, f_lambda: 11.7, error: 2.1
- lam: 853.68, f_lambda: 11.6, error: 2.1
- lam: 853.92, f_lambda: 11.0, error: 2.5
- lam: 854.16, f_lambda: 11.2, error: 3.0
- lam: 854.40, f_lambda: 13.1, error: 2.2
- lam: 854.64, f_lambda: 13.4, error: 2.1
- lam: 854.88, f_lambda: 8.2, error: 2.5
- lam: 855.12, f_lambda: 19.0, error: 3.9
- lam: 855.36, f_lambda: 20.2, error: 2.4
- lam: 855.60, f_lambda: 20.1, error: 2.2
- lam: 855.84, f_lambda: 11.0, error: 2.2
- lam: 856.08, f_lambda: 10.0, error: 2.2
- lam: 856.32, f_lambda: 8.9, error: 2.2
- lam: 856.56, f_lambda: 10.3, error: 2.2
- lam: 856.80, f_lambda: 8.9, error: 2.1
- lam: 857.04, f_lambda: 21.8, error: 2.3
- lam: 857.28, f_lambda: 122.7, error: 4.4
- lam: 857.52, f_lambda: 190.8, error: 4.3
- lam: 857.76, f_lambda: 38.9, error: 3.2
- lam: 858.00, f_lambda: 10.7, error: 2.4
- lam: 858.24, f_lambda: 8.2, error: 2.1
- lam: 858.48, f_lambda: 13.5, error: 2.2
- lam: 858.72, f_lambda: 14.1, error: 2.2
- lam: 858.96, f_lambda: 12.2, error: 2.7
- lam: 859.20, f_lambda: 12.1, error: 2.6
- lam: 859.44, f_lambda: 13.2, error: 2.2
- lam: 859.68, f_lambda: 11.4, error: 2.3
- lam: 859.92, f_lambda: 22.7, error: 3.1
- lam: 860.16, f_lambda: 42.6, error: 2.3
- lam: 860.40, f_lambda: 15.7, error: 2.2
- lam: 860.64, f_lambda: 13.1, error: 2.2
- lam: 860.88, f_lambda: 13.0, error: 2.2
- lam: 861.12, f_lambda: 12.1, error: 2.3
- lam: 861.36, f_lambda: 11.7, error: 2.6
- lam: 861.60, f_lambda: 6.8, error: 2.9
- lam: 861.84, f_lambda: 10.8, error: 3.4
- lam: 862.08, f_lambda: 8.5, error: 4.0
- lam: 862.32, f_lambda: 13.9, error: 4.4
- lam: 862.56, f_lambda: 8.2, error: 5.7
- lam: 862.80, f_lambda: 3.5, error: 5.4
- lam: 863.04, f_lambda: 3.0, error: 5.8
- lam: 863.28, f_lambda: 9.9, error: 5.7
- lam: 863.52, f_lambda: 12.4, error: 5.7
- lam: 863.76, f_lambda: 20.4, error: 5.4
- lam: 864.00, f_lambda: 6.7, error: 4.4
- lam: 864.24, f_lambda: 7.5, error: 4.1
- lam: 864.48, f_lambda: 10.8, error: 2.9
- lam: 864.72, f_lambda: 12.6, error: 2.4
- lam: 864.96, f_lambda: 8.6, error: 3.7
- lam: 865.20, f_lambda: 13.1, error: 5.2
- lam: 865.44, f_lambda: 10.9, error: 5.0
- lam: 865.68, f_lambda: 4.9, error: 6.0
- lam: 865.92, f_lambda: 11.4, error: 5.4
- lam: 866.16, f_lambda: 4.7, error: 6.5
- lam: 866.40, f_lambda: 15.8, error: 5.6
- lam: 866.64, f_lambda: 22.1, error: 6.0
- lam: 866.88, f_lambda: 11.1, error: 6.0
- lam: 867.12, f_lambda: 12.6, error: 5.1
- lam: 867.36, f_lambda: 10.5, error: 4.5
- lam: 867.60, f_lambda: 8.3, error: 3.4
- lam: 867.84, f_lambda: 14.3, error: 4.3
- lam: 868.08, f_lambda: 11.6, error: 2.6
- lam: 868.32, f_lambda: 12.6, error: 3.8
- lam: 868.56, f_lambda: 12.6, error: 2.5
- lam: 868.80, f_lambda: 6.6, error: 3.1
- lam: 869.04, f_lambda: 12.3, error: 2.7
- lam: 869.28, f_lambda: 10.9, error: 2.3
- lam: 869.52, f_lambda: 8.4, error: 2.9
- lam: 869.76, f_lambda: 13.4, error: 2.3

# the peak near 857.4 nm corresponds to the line Halpha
